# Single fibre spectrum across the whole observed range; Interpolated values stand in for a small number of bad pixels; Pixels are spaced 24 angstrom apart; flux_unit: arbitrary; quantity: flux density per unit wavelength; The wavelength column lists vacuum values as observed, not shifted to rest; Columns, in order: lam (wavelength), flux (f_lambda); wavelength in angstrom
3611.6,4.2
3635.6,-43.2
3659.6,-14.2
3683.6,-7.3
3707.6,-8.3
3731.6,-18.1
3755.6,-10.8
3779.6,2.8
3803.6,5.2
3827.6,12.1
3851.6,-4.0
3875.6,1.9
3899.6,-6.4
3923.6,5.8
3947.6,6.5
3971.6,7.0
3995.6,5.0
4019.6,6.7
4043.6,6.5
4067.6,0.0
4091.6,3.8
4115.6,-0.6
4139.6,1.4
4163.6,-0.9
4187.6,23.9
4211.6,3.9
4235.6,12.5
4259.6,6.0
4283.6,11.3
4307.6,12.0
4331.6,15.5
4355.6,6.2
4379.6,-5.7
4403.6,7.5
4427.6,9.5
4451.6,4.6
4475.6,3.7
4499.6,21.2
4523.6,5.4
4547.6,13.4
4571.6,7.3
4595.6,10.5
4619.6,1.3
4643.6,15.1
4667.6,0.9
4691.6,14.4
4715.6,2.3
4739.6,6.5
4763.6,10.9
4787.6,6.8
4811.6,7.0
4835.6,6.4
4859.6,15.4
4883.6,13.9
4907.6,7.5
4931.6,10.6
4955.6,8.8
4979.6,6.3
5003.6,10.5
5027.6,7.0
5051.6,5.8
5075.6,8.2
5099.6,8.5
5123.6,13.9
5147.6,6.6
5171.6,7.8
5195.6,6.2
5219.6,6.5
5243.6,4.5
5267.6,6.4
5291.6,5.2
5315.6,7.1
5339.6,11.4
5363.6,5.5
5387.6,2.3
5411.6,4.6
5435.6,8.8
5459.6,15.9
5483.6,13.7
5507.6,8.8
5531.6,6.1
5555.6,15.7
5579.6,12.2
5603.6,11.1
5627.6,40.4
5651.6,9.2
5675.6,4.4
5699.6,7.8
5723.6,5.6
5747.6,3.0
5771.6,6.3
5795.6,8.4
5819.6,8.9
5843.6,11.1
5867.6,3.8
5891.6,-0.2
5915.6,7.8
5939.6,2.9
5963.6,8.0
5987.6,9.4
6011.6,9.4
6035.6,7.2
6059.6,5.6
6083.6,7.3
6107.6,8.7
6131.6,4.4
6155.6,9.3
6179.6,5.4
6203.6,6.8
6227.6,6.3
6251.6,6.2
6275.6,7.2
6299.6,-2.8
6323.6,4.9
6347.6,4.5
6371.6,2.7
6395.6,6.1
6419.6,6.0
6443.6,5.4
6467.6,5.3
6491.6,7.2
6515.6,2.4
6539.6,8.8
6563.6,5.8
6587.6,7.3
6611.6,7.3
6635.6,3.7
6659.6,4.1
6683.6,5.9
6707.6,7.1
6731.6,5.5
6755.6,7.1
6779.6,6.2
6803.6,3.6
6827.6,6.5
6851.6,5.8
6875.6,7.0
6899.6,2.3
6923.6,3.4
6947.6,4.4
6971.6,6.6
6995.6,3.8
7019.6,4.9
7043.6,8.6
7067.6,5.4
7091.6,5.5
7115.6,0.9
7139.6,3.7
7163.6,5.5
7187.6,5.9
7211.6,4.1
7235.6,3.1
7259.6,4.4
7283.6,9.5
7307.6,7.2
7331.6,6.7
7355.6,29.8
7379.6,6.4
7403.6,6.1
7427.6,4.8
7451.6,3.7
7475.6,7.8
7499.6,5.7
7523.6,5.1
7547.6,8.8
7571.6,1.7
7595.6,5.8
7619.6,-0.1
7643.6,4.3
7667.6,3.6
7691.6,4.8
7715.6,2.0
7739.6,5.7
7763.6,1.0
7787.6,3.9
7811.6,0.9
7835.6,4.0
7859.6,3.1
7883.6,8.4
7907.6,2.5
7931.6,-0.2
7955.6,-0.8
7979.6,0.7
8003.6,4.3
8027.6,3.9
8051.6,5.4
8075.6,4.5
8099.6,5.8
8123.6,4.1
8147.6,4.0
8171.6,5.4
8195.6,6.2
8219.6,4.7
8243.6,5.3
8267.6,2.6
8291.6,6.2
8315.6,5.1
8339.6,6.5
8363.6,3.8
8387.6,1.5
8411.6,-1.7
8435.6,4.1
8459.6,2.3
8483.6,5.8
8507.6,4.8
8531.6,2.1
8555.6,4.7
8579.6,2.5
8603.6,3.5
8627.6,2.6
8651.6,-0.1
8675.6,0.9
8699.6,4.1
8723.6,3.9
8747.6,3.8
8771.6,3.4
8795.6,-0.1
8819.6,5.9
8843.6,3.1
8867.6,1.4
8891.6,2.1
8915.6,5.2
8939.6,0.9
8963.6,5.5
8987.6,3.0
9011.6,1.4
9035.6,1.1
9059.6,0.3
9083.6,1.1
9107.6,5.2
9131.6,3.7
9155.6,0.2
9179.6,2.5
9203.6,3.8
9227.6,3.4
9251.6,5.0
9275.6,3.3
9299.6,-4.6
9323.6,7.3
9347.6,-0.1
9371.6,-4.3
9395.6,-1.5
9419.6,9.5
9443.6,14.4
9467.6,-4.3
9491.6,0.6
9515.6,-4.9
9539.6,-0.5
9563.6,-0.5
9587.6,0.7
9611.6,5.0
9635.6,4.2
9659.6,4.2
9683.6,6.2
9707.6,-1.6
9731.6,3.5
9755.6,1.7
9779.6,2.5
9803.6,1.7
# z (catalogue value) 0.12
